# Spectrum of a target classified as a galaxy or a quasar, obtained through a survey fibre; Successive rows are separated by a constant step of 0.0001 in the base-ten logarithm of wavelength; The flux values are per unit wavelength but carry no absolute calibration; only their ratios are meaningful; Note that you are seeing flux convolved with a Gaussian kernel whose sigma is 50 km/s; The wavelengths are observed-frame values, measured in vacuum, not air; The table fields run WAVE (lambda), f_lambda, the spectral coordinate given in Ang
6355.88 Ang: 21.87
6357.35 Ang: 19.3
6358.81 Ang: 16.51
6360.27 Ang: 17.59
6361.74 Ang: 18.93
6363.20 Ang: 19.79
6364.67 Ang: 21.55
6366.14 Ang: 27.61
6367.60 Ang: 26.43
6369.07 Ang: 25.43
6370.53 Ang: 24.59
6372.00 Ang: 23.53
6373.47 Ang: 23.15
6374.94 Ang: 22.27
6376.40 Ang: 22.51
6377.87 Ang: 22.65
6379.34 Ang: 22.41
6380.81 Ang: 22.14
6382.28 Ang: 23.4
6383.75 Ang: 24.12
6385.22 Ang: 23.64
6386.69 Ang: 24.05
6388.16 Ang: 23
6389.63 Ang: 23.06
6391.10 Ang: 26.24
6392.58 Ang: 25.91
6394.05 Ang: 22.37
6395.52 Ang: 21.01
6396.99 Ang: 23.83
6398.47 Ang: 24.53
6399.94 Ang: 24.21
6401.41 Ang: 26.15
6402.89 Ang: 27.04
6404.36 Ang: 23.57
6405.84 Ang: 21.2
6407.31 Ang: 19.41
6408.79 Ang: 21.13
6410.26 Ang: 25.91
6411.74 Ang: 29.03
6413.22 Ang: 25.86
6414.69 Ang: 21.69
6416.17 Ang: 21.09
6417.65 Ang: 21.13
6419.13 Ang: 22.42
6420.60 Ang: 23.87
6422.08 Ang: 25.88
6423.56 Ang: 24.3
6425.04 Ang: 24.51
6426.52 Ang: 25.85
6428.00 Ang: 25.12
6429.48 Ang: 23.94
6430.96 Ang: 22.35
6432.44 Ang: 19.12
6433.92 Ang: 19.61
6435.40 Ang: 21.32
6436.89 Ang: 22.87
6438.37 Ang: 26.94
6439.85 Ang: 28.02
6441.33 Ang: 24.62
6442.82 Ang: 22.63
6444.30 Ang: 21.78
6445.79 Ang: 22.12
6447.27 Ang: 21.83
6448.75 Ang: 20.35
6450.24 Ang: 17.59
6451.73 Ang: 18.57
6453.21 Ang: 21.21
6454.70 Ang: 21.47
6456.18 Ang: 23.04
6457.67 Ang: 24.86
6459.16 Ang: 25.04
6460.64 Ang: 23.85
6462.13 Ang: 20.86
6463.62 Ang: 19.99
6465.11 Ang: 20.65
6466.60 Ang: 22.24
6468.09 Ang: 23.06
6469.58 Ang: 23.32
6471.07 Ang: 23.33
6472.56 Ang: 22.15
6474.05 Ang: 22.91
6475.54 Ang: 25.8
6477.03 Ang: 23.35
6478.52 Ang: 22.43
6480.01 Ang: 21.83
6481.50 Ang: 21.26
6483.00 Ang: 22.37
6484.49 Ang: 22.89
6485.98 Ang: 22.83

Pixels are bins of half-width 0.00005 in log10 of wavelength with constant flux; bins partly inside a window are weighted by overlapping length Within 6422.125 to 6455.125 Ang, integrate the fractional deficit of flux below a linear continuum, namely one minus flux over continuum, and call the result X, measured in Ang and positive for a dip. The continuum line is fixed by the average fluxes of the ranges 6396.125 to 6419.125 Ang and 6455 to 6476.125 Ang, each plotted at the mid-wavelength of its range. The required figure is 0.9 Ang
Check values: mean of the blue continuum 23.7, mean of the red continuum 22.9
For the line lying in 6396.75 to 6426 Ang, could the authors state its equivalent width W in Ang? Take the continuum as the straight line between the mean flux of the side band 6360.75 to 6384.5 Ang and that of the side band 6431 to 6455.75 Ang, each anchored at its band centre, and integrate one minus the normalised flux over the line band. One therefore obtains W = -1.8 Ang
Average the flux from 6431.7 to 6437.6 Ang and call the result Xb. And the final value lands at 20.7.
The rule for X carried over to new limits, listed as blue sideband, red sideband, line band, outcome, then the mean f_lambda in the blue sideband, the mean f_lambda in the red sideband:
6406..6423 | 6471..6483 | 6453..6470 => 0.35 Ang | 23.3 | 22.8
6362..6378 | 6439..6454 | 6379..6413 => -1.33 Ang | 23.5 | 21.9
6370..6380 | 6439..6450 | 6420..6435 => -0.34 Ang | 23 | 22.8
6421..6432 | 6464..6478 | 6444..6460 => 1.28 Ang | 24.4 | 22.9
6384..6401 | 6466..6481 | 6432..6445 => 0.17 Ang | 23.9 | 23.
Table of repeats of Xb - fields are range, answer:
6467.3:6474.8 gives 23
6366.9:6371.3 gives 25.5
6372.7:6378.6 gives 22.7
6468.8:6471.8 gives 23.3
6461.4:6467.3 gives 20.9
